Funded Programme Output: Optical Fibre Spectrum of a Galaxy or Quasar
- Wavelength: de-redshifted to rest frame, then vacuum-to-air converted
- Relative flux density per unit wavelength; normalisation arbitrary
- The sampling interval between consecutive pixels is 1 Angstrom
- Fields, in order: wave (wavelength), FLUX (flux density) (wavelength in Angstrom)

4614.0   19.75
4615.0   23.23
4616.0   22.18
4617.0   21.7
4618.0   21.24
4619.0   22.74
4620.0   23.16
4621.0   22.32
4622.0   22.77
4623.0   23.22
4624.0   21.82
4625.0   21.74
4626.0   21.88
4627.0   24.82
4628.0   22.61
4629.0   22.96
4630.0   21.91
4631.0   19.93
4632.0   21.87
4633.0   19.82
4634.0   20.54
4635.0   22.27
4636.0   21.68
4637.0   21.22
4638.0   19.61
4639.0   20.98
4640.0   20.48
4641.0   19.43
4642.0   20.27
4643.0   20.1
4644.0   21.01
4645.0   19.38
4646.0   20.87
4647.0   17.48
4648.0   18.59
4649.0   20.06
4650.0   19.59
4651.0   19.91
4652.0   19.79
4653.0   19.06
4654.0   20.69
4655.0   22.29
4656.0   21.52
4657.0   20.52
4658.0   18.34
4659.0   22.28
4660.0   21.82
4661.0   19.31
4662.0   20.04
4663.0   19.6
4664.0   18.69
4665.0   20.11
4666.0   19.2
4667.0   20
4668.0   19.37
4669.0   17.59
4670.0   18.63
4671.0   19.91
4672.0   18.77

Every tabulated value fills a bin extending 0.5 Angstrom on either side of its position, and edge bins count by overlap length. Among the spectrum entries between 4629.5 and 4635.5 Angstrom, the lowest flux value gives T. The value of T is 19.82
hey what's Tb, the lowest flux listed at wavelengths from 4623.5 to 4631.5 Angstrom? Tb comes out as 19.93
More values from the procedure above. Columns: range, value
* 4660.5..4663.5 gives 19.31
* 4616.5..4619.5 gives 21.24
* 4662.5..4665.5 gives 18.69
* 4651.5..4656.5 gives 19.06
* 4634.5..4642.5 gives 19.43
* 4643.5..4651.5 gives 17.48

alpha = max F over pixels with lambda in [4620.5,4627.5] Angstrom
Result 24.82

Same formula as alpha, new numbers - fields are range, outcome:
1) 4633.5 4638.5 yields 22.27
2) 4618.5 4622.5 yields 23.16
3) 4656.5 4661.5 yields 22.28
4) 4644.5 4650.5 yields 20.87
